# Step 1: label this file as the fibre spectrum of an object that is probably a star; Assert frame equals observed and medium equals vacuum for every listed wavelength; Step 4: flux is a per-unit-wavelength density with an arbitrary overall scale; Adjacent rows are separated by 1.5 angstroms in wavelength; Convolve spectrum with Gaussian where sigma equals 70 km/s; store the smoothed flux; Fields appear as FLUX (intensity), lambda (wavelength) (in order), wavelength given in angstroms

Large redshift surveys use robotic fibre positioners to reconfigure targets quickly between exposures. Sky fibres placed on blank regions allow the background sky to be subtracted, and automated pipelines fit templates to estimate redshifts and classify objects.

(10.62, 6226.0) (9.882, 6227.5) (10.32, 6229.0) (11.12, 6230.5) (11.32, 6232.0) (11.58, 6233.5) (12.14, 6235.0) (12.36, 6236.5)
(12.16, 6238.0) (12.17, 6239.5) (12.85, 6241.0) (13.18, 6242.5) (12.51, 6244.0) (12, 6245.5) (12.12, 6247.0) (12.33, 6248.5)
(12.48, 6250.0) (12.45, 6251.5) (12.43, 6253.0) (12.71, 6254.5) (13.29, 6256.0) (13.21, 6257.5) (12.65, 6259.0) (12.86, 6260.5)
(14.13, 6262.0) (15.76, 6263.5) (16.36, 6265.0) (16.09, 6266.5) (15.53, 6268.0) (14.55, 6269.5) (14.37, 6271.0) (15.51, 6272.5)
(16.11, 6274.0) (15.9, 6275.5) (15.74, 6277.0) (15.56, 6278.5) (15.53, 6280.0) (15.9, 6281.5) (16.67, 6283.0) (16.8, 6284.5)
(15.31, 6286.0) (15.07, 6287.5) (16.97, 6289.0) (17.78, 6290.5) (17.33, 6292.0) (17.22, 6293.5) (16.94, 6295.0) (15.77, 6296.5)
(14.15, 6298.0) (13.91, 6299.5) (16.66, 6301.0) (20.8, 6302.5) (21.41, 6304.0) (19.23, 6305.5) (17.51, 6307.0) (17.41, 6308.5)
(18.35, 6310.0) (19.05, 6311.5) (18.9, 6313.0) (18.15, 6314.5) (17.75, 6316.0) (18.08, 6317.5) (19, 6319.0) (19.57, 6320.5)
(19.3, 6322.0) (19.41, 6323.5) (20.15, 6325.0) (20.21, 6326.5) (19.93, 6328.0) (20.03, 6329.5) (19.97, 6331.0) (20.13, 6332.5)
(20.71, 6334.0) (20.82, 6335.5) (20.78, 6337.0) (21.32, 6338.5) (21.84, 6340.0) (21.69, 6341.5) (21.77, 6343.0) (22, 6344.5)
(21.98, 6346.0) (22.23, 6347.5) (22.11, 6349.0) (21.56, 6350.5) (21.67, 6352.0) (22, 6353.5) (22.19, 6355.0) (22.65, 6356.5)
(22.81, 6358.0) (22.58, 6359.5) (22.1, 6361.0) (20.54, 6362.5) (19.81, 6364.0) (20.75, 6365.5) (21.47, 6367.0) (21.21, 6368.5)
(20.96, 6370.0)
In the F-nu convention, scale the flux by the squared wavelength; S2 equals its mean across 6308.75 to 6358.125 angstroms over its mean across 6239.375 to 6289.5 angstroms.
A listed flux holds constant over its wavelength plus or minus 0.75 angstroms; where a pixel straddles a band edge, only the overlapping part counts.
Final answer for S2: 1.46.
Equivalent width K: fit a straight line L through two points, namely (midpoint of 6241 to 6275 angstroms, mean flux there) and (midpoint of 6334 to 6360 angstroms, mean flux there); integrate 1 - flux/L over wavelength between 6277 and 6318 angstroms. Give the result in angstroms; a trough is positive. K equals 0.4 angstroms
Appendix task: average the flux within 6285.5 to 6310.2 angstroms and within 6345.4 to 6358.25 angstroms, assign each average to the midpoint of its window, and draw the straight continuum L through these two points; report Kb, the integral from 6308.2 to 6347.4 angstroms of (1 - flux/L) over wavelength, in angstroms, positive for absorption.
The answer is -0.17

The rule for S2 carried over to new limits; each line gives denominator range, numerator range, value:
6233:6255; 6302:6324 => 1.56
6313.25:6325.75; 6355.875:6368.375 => 1.15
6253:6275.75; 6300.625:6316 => 1.31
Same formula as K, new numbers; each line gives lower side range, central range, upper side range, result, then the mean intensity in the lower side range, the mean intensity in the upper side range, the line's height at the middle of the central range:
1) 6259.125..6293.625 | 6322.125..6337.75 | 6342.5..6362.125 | 0.0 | 15.7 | 22.1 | 20.2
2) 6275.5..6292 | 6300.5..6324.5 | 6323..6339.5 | -0.2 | 16.2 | 20.4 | 18.7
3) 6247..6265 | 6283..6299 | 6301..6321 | 0.4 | 13.2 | 18.8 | 16.7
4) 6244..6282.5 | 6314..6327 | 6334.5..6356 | 0.3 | 14.2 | 21.7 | 19.4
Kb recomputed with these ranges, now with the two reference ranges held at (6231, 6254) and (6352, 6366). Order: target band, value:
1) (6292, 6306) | -0.36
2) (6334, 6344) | -0.61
